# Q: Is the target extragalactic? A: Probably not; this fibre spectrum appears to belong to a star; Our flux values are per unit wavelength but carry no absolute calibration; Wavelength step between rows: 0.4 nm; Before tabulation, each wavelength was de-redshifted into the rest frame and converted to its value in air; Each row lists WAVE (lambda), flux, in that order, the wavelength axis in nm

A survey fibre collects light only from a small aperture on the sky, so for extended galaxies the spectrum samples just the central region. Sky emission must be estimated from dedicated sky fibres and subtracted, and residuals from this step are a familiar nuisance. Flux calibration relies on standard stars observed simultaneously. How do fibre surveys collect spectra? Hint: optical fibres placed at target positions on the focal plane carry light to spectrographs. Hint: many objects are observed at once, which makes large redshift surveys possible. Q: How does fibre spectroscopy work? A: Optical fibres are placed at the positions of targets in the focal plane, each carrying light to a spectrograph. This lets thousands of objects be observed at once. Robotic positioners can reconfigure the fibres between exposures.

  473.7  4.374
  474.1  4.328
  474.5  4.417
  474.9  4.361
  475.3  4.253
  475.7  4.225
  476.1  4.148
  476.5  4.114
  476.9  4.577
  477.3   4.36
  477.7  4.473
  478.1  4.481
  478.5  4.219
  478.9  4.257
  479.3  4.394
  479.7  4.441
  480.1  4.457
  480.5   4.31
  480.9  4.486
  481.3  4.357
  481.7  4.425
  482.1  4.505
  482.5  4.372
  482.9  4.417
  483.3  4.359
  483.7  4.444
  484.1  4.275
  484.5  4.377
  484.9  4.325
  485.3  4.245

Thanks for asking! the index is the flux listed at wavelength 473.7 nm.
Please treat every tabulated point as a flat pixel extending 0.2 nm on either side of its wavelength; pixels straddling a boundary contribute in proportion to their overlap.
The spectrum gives 4.374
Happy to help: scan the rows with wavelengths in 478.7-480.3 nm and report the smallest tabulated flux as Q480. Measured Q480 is 4.257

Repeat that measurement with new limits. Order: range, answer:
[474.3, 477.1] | 4.114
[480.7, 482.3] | 4.357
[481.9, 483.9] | 4.359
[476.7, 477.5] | 4.36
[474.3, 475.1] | 4.361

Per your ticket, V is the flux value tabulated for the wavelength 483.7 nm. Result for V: 4.444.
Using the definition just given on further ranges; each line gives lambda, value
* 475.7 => 4.225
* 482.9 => 4.417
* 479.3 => 4.394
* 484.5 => 4.377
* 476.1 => 4.148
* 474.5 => 4.417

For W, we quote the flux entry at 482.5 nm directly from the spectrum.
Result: 4.372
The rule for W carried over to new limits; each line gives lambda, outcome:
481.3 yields 4.357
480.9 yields 4.486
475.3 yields 4.253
